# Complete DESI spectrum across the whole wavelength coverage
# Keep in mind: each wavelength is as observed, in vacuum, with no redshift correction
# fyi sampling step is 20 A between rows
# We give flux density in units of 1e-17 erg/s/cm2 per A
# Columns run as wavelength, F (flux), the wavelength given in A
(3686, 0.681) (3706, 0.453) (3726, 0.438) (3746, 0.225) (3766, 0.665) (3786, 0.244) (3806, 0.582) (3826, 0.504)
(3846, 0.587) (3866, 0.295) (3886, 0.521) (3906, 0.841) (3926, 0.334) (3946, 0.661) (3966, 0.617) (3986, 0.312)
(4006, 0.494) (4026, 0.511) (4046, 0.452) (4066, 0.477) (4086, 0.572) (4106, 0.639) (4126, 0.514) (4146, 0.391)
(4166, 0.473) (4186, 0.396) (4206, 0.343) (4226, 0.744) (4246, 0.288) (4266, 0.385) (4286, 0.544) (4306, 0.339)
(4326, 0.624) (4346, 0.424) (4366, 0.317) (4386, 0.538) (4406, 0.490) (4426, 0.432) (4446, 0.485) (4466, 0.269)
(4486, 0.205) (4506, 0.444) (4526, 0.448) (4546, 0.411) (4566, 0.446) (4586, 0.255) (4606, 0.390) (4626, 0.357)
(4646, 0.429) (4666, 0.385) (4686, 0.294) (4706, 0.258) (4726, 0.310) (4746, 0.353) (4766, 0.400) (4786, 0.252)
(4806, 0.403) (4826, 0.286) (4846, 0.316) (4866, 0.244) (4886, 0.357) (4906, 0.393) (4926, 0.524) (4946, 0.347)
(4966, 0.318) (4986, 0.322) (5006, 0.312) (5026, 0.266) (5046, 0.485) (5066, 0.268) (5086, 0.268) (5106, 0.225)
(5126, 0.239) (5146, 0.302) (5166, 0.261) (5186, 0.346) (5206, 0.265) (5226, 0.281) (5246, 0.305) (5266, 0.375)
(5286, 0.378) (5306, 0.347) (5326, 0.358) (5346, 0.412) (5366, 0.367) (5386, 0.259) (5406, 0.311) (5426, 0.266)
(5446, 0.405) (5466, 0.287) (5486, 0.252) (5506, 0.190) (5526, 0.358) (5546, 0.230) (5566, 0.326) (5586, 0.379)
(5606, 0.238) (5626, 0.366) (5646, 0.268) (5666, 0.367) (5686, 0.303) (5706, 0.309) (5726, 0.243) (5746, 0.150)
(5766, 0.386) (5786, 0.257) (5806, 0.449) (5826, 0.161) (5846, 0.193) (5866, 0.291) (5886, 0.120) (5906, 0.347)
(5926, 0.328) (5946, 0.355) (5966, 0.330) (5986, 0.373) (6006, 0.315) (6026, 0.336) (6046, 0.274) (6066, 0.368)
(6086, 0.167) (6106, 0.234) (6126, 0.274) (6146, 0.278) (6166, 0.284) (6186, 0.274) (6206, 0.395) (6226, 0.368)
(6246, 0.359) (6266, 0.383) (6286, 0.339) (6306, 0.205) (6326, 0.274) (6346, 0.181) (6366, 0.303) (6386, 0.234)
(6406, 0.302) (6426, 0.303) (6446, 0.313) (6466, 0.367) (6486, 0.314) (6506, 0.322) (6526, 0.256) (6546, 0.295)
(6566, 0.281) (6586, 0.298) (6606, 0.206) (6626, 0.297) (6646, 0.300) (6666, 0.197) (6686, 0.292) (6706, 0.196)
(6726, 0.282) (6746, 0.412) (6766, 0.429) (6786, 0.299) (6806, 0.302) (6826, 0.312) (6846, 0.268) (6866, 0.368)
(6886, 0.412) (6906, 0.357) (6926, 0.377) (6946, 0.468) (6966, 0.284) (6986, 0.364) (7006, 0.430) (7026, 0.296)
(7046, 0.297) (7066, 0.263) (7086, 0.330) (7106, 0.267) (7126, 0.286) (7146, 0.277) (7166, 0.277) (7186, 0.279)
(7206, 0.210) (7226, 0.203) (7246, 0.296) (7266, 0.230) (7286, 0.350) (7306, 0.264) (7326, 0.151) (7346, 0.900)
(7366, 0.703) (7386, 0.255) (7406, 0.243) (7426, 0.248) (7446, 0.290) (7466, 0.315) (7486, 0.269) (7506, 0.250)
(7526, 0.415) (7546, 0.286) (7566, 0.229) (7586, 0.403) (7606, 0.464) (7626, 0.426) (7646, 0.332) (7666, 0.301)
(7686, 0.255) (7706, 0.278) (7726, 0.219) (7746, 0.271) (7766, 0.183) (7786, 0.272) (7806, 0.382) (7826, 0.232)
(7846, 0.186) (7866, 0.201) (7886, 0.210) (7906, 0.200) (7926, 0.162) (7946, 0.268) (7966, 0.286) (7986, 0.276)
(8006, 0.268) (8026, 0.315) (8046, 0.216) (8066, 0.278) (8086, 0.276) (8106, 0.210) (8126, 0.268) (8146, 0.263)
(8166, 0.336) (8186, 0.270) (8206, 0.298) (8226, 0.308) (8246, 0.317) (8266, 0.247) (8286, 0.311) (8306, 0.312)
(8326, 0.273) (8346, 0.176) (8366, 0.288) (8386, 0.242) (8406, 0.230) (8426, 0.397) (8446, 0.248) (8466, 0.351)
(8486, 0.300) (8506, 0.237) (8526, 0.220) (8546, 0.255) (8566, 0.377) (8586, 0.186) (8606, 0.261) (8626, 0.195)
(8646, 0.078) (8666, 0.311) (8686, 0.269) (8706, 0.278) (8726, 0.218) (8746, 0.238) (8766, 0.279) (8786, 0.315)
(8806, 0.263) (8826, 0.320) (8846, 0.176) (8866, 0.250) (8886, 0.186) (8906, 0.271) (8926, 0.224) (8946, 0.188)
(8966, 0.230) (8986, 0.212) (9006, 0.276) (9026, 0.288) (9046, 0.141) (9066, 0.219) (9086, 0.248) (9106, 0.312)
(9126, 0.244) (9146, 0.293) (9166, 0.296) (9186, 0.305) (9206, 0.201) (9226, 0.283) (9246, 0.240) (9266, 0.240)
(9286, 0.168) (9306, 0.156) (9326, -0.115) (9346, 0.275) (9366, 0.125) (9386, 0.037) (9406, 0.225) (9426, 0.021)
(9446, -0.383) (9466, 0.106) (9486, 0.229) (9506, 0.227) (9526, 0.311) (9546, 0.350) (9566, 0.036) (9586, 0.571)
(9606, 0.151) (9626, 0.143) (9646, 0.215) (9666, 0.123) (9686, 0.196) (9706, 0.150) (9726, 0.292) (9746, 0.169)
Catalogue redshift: 0.97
